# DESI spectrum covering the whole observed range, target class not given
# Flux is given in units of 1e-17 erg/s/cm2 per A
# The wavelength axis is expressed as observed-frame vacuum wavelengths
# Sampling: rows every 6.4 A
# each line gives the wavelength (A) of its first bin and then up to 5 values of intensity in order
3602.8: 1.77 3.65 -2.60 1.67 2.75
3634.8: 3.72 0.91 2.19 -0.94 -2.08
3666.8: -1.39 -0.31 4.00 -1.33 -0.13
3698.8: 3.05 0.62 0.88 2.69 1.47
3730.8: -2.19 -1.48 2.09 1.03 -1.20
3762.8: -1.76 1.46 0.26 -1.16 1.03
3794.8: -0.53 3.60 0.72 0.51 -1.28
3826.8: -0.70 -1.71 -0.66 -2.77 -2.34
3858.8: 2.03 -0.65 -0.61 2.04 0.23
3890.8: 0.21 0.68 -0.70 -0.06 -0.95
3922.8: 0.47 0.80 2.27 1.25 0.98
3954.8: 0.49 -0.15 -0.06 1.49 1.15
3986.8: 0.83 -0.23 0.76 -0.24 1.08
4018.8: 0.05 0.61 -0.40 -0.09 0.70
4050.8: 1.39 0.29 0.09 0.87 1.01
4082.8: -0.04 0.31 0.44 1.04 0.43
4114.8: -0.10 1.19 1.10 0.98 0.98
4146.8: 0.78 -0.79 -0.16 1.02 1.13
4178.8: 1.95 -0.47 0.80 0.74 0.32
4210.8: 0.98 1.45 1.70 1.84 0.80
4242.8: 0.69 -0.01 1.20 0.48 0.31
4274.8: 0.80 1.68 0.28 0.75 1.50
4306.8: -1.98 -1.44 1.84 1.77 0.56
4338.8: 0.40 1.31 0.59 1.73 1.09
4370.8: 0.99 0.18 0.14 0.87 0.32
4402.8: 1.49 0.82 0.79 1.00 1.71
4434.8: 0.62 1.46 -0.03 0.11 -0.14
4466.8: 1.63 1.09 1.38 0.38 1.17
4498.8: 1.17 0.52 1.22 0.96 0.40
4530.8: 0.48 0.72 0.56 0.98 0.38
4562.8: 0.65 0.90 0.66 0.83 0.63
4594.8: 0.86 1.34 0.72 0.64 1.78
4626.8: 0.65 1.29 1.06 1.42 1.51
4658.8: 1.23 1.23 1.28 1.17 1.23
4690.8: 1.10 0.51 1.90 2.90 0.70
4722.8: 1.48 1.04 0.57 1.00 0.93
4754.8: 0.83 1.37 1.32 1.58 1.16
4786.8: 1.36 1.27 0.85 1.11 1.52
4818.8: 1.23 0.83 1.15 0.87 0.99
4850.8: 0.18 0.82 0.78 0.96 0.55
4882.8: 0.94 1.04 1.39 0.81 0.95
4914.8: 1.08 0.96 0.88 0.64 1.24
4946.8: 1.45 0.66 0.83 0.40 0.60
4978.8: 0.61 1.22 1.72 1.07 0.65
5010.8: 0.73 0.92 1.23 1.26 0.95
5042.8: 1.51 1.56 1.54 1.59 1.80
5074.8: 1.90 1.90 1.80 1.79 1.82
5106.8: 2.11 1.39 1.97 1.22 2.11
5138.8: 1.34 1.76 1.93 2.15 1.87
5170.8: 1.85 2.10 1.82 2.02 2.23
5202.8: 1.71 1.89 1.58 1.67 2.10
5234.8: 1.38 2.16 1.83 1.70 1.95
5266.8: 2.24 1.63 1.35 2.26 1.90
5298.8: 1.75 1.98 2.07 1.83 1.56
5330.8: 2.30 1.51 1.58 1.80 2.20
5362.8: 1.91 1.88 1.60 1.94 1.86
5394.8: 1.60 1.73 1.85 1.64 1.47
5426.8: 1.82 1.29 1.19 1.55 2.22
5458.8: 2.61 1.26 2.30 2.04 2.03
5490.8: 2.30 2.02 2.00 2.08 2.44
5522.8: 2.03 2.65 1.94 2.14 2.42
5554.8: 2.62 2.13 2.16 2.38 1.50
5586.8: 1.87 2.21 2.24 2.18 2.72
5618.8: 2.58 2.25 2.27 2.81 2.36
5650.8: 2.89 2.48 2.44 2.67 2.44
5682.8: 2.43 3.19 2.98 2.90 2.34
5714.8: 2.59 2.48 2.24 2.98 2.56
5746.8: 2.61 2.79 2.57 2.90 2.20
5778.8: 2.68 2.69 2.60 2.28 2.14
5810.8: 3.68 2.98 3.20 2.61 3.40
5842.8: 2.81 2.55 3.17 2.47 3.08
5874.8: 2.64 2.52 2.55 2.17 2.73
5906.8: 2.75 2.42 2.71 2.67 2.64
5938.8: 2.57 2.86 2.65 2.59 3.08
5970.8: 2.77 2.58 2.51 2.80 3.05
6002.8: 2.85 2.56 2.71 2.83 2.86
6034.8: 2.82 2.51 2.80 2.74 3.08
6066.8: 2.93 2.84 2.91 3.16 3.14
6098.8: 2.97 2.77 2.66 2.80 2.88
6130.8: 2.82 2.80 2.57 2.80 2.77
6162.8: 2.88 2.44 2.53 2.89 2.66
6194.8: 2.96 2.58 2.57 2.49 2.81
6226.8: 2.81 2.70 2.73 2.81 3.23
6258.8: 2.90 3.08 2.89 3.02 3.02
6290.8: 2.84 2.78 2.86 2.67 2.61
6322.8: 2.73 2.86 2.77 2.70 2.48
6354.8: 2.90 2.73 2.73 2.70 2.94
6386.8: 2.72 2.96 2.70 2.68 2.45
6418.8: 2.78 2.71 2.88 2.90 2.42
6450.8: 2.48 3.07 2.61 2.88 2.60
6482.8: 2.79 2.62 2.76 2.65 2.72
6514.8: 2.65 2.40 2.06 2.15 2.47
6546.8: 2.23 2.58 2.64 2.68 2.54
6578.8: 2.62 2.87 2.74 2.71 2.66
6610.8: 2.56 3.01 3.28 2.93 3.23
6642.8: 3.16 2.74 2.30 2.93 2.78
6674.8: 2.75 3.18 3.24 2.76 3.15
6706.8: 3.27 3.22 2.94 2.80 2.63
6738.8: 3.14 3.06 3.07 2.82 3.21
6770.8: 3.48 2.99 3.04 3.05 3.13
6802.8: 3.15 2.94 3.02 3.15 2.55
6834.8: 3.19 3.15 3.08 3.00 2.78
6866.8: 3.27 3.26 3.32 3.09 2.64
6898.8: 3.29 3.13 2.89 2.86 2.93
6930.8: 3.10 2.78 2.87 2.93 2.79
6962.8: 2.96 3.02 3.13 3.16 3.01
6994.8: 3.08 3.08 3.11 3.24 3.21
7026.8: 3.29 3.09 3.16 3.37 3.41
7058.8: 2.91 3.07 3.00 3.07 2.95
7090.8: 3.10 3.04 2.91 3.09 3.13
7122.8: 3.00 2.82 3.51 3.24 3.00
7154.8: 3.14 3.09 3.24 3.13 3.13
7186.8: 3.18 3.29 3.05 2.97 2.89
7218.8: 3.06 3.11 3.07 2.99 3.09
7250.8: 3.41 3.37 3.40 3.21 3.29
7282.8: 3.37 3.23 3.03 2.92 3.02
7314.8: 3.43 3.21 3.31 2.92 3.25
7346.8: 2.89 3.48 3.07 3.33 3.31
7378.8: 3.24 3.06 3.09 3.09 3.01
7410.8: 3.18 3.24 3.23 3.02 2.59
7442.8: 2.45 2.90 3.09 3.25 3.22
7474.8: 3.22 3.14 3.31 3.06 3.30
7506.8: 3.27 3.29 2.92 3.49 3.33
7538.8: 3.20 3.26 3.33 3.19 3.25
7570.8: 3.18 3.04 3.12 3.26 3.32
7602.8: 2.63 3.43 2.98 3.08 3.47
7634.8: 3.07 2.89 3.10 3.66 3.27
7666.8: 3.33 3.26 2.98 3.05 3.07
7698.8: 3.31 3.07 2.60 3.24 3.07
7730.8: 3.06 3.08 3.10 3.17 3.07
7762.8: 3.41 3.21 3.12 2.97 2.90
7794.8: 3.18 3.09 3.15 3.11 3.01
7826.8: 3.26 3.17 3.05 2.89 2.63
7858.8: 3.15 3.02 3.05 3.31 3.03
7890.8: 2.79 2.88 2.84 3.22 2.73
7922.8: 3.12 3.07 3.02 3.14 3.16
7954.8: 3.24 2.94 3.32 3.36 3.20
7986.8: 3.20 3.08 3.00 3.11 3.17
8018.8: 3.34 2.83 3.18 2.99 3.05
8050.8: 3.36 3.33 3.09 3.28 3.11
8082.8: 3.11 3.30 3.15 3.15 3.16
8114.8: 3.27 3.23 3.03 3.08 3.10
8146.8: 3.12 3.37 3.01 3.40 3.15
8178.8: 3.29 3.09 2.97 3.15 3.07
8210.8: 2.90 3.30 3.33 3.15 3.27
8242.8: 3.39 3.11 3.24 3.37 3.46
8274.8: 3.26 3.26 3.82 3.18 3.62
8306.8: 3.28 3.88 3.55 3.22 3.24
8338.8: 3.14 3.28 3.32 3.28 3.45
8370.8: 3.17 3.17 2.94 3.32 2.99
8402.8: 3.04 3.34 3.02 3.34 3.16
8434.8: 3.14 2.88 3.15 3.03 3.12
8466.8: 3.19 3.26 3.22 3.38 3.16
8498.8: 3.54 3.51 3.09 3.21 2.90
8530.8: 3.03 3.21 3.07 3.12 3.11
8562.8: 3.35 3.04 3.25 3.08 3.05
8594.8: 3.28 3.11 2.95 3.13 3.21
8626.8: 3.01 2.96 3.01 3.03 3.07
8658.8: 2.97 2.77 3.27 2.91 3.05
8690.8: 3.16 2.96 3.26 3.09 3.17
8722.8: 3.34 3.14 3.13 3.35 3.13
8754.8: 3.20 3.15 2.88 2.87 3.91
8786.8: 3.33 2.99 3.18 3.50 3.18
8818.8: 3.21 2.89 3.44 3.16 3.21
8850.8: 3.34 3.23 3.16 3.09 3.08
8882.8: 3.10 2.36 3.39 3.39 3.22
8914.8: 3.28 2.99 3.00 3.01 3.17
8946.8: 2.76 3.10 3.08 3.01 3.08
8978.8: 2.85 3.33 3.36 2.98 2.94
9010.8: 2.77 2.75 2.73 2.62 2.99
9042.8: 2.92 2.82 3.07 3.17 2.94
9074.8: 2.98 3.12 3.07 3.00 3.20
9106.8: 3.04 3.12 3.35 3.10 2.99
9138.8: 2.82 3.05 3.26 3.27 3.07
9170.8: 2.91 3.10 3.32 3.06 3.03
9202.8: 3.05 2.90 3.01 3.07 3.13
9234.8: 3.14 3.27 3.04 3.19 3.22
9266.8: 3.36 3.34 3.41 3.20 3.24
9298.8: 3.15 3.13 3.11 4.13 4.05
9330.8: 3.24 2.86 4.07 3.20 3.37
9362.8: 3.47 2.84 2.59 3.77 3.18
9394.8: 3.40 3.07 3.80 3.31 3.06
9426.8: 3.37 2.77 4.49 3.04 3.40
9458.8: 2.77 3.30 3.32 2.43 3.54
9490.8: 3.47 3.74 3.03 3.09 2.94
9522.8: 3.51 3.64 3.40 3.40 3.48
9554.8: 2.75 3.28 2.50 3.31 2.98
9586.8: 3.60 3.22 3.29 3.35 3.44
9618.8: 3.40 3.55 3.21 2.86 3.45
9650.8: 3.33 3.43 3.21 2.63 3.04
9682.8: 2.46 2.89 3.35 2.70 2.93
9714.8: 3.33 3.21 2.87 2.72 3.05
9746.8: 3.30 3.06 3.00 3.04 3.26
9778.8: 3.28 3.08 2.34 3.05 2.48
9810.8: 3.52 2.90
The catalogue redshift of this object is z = 0.26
